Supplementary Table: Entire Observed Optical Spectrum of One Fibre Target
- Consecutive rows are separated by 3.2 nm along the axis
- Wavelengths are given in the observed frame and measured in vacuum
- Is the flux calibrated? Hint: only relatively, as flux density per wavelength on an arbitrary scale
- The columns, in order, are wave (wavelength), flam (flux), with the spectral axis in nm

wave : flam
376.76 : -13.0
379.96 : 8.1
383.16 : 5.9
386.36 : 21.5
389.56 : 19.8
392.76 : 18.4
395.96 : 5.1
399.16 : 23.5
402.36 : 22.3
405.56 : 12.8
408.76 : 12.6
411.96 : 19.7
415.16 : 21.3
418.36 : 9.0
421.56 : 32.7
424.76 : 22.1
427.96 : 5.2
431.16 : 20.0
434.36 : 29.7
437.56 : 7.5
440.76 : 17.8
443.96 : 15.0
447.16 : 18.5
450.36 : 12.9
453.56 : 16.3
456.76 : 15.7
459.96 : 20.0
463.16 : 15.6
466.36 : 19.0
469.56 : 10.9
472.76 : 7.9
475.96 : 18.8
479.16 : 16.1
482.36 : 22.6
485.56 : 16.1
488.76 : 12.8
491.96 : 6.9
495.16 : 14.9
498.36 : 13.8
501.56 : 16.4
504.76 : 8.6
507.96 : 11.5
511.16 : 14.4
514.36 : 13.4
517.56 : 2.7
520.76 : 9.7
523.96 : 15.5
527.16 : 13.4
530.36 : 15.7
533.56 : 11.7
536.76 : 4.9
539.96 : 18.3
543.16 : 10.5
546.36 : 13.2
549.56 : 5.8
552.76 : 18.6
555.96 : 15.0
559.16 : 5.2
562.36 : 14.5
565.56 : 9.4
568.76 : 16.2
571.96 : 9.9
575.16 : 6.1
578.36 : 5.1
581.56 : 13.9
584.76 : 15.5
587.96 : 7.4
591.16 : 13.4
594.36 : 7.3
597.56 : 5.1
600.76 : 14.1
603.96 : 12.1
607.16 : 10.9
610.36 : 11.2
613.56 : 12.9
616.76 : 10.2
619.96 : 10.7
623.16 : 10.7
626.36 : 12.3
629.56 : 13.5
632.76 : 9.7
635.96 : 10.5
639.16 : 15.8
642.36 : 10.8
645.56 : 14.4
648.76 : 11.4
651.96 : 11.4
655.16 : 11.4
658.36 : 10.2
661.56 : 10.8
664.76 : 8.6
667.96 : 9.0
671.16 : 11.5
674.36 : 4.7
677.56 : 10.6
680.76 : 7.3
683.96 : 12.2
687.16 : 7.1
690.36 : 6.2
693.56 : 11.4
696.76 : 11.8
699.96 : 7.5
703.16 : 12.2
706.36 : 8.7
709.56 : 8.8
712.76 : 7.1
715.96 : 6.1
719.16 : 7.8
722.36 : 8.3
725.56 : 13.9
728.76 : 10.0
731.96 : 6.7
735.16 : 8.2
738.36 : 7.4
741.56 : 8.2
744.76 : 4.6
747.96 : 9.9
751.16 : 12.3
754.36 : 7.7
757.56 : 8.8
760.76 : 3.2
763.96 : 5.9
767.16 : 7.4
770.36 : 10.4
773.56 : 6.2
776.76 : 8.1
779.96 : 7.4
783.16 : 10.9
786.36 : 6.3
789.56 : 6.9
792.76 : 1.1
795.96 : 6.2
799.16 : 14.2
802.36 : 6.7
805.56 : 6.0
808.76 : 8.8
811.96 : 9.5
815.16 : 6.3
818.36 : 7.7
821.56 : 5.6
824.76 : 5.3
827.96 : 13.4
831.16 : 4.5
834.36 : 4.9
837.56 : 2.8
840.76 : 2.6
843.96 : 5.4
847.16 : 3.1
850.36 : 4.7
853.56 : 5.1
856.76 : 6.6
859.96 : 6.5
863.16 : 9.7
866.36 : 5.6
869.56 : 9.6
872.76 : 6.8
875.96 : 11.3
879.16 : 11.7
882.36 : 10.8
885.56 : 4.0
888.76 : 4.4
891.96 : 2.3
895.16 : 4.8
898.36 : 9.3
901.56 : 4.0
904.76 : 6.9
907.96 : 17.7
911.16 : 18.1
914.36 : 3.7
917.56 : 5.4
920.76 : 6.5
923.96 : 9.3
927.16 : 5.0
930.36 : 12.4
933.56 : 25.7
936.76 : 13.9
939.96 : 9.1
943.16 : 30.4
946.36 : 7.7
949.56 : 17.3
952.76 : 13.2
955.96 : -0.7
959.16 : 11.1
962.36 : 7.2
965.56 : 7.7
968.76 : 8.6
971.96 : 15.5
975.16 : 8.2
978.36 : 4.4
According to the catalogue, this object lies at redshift 1.440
